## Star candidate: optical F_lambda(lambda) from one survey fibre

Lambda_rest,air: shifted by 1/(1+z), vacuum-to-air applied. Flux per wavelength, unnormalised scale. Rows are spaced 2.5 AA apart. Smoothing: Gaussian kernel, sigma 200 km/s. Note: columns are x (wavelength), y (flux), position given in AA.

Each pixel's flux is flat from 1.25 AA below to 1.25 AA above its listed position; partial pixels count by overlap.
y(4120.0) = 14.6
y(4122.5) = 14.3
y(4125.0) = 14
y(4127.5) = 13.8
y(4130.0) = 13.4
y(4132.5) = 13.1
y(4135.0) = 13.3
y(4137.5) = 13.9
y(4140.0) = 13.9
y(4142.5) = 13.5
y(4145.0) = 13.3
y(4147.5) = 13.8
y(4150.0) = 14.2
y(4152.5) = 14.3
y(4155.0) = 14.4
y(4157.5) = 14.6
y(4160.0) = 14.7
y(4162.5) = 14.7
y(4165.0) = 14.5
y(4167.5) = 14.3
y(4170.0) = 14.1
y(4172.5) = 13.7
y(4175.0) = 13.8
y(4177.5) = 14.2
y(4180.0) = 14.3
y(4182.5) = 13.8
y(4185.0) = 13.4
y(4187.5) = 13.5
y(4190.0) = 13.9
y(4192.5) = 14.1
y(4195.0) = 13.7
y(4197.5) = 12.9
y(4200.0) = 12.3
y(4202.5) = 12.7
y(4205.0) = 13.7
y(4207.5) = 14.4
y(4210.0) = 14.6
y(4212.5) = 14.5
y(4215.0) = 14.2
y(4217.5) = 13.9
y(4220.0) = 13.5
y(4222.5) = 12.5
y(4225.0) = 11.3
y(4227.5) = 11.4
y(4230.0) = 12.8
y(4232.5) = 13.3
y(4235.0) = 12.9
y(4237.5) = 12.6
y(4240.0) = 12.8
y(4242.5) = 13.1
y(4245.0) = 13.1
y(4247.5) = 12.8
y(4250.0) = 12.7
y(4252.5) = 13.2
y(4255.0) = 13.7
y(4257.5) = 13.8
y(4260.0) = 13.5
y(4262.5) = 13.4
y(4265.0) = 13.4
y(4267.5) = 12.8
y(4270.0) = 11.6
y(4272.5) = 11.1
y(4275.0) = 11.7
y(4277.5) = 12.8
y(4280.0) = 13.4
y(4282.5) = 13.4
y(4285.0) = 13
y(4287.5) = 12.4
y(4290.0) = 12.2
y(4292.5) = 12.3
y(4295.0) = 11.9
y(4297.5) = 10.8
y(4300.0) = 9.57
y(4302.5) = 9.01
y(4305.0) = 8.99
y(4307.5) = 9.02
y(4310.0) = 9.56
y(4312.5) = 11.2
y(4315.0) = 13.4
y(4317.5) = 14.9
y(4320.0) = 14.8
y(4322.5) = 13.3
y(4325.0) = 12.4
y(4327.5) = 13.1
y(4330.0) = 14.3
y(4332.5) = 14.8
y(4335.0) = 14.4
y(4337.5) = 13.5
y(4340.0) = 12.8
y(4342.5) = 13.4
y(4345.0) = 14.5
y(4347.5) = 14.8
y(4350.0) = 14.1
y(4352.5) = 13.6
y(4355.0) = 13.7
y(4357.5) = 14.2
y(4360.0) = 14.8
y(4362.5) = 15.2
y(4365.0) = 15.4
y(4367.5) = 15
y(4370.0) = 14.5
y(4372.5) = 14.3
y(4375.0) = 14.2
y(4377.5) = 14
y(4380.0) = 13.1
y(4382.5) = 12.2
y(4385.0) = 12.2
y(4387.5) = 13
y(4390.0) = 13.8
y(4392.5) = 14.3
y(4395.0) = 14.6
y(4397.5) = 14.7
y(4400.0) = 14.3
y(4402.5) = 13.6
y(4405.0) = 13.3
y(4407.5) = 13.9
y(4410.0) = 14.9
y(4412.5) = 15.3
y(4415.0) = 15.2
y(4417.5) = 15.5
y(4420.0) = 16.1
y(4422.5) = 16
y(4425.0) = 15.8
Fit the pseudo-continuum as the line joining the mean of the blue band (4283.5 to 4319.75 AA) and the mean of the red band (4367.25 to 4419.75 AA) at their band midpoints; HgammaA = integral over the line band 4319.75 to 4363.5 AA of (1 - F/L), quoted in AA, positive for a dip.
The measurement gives -4.8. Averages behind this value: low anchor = 11.4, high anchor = 14.1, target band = 14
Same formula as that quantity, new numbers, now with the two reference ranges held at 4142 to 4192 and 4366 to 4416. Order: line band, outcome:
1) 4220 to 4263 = 3.6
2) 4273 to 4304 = 4.9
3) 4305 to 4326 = 2.9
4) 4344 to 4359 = -0.1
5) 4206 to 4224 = 0.2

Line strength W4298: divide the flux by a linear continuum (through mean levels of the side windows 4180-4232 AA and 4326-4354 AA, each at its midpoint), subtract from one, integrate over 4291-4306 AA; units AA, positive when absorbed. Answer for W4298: 3.6 AA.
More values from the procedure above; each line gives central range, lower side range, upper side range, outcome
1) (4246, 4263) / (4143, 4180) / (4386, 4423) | 1.2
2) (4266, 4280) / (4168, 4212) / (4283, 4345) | 0.7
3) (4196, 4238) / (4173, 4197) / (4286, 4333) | 0.6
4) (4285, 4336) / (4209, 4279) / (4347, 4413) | 5.3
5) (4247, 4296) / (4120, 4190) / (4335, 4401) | 4.3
